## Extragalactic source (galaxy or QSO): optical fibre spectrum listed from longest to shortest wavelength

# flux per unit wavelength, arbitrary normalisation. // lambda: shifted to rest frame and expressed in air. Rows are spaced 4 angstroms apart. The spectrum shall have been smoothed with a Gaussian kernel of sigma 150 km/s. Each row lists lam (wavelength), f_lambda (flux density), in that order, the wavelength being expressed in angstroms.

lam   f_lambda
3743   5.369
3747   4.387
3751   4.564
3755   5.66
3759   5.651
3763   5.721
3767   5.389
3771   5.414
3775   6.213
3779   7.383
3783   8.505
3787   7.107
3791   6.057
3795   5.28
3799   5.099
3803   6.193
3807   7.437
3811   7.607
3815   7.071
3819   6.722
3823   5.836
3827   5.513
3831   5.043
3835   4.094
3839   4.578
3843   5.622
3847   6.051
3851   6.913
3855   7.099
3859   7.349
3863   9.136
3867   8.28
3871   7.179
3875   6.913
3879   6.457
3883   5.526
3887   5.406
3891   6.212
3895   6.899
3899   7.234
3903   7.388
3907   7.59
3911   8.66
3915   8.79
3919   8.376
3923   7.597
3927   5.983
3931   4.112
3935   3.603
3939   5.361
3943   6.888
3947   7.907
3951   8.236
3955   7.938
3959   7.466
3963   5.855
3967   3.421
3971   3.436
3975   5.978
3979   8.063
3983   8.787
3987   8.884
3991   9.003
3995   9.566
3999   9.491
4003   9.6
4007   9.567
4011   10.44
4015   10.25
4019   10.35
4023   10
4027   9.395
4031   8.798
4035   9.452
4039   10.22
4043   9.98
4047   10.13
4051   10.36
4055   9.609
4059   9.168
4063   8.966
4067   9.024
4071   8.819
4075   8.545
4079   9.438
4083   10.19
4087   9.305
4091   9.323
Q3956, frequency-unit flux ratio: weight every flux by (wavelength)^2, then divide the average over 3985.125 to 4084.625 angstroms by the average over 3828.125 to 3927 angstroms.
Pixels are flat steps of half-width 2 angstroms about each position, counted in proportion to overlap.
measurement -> 1.52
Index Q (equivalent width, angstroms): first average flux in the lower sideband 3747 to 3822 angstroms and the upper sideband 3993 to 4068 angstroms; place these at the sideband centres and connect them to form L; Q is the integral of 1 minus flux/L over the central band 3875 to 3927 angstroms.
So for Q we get 5.1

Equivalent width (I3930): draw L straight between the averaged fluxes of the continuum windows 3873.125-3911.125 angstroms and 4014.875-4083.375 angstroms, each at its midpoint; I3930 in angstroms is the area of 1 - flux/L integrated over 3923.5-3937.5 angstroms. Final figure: 4.7 angstroms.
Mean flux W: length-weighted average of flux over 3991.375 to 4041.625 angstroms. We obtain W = 9.74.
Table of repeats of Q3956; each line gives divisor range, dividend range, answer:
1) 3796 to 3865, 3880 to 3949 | 1.11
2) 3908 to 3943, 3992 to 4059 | 1.56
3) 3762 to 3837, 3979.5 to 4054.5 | 1.74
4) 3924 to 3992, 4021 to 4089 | 1.53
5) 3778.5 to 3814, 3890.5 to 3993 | 1.11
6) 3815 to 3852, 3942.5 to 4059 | 1.67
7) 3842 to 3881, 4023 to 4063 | 1.48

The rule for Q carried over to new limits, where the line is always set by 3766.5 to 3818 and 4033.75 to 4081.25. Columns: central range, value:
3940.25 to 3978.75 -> 9.07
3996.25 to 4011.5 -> -1.39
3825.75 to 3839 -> 4.15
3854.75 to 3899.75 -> 3.11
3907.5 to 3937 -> 4.40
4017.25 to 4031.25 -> -0.95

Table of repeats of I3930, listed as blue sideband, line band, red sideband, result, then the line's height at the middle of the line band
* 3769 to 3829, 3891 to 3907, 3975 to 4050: 1.6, 7.89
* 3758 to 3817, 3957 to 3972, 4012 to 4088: 6.0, 8.56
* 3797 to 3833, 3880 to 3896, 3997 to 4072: 3.1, 7.41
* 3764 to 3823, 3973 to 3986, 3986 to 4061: 2.0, 9.09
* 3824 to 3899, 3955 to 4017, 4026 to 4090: 2.9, 8.33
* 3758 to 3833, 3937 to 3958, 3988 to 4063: 3.2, 8.55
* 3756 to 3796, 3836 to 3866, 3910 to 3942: -1.2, 6.39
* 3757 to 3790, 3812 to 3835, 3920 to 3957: 1.7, 6.43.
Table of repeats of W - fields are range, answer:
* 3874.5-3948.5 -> 6.67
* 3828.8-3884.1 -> 6.46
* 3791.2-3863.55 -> 6.2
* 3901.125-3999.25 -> 7.09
